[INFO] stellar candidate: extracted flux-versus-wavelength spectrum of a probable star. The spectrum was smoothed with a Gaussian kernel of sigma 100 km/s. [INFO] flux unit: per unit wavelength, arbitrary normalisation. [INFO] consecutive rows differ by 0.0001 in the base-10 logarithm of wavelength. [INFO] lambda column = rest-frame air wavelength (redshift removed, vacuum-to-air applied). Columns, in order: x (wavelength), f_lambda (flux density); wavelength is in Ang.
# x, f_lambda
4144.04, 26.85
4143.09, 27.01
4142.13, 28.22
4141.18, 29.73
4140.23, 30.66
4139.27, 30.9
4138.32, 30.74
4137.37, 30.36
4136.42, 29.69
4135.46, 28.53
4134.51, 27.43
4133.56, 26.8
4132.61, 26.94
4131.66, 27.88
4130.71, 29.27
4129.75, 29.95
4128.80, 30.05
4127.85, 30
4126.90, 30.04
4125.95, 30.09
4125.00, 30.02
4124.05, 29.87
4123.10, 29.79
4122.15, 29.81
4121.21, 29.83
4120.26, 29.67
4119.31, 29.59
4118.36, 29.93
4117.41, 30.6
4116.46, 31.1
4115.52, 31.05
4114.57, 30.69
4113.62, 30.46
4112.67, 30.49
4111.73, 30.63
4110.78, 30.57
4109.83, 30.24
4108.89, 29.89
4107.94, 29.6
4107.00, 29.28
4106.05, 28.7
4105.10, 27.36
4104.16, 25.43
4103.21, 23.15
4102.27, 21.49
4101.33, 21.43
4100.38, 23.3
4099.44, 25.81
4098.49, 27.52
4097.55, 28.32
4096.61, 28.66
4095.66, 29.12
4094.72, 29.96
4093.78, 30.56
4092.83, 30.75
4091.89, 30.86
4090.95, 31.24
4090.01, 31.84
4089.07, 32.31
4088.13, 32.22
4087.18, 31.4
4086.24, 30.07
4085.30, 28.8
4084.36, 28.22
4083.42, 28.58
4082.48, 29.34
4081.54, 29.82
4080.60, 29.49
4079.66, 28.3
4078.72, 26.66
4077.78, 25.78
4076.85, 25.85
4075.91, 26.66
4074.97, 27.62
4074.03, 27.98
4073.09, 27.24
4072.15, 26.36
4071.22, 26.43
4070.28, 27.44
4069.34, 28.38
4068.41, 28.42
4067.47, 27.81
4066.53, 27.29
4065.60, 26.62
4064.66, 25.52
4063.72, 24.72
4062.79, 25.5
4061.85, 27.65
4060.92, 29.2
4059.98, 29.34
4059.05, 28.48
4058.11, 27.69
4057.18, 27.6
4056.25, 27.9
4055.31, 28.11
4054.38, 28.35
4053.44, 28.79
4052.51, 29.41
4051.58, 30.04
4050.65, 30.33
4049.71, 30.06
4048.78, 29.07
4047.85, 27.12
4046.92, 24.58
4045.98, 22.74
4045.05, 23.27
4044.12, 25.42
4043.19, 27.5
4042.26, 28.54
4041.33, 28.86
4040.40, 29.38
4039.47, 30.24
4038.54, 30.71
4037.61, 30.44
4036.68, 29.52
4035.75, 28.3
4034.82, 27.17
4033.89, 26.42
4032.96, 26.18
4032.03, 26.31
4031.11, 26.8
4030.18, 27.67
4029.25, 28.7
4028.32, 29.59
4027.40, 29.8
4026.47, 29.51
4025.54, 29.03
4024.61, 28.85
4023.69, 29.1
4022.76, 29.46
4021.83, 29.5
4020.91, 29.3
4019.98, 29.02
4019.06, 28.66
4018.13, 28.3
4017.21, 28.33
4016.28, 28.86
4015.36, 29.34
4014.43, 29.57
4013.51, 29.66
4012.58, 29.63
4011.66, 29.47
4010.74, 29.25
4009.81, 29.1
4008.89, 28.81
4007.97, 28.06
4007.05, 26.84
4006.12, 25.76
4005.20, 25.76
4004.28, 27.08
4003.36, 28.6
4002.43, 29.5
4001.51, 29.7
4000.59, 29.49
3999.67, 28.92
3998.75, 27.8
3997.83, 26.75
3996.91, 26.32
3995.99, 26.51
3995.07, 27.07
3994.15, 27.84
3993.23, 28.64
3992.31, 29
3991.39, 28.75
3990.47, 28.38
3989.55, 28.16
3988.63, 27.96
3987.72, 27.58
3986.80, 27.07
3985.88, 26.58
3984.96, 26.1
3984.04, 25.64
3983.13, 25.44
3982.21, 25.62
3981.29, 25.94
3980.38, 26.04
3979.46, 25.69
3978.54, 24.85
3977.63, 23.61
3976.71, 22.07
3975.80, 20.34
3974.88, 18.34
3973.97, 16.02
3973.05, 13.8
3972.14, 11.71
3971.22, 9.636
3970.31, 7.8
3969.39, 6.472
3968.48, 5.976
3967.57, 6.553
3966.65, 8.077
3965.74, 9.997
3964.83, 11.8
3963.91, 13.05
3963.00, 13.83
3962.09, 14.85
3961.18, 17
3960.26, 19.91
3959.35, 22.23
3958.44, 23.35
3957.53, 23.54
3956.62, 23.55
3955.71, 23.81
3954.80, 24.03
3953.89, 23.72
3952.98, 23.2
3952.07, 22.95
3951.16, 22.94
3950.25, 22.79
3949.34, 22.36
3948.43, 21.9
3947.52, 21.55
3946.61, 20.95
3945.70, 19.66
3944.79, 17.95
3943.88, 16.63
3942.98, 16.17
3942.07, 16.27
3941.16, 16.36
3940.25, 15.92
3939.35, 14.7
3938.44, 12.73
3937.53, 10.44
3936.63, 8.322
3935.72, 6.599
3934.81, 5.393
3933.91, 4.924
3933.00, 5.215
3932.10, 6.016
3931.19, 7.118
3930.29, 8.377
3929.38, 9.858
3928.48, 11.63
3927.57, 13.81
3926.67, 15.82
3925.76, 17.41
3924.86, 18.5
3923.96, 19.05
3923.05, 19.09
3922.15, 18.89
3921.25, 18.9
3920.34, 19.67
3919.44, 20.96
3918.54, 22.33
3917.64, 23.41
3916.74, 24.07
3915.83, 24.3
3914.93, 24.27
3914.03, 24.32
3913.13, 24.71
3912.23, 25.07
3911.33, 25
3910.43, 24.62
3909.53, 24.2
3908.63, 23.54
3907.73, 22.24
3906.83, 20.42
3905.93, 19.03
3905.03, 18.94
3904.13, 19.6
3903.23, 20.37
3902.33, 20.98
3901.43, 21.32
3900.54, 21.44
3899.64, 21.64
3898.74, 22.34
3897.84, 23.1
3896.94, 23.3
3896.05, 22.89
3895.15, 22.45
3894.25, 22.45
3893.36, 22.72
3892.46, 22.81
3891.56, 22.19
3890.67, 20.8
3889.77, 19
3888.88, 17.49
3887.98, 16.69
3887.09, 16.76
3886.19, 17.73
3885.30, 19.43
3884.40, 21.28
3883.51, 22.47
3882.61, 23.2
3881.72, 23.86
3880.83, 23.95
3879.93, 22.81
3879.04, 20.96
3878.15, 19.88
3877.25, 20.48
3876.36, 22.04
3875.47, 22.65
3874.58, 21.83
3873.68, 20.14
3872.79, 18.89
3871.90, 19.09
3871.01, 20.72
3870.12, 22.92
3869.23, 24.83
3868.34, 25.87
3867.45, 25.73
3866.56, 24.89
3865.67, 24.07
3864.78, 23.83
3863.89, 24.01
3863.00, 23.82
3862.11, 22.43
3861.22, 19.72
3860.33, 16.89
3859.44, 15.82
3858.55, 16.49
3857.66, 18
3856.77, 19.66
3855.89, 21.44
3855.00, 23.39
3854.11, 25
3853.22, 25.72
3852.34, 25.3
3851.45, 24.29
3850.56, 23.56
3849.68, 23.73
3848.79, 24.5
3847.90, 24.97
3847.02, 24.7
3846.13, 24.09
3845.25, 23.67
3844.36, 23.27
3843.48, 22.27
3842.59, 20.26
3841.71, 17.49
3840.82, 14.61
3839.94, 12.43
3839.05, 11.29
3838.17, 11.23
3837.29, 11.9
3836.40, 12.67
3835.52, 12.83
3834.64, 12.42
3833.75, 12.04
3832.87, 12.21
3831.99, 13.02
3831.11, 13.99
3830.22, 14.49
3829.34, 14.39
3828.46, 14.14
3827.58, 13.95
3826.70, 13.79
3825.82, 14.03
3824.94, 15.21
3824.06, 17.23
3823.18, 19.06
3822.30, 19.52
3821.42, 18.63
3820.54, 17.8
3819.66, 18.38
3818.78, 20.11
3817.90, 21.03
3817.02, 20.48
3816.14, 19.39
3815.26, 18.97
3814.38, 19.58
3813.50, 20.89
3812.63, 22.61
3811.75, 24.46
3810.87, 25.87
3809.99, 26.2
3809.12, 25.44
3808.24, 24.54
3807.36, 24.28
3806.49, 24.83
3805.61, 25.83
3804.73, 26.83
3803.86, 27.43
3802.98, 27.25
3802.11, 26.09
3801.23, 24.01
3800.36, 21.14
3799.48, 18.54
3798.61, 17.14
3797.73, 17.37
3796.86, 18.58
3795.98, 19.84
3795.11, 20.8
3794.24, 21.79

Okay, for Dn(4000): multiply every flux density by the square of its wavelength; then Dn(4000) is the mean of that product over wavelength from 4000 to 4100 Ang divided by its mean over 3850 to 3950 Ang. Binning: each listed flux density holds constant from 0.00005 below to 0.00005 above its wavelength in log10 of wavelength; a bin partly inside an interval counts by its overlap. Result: 1.56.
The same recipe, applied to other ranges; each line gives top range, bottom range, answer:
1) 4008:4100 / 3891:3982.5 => 1.64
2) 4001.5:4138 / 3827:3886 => 1.59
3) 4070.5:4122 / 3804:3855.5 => 1.68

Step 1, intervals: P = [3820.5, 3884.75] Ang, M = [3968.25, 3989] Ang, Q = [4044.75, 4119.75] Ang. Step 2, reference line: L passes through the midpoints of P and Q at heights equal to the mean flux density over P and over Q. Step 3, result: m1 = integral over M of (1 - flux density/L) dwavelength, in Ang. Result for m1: 3.3 Ang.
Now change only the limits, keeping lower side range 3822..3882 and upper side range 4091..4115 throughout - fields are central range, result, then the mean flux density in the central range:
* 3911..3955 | 9.69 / 17.4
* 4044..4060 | -0.74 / 27.7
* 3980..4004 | -3.07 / 27.5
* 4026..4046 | -1.60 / 28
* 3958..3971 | 5.86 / 12.8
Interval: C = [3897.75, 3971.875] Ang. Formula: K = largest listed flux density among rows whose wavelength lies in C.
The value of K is 25.07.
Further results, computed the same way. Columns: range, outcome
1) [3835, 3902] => 25.87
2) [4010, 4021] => 29.66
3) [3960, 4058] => 30.71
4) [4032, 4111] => 32.31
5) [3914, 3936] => 24.32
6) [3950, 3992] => 28.75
